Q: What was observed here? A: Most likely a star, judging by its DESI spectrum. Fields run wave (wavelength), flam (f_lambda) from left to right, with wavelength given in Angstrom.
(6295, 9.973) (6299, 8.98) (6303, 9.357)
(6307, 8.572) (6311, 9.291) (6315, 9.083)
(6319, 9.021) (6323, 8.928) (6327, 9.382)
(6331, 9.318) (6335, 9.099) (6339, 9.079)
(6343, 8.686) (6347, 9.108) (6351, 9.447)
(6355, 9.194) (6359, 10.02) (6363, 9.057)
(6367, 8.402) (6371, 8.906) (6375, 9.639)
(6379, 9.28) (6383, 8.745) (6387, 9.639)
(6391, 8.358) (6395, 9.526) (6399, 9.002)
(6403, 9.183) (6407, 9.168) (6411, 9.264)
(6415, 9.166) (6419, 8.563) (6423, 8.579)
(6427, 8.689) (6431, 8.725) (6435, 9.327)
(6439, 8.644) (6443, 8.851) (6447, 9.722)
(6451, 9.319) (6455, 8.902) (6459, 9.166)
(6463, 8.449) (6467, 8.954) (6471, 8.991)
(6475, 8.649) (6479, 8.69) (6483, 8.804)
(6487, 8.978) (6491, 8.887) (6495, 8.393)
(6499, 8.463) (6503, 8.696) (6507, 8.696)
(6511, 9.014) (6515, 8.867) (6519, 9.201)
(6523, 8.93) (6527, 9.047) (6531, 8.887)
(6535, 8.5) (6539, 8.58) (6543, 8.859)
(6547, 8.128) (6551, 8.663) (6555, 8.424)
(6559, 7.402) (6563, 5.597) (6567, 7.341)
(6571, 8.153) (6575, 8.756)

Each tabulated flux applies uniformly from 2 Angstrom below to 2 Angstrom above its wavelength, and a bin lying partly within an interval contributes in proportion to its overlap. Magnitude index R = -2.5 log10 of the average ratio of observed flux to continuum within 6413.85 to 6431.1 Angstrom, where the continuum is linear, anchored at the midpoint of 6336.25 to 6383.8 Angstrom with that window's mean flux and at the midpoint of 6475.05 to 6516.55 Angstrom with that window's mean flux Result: 0.03 mag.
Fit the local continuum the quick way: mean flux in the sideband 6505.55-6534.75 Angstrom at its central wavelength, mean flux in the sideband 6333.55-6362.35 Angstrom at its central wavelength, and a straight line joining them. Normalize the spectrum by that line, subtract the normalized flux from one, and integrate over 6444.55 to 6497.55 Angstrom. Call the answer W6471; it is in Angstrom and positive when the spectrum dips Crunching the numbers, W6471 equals 0.6 Angstrom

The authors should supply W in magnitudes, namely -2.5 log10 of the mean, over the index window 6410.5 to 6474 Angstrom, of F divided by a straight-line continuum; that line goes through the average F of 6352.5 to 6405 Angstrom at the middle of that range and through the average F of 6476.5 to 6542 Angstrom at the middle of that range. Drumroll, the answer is 0.00 mag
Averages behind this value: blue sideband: 9.15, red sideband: 8.79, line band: 8.94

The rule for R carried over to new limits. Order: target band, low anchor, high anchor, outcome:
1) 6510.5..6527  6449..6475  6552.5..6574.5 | -0.11 mag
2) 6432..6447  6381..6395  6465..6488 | -0.02 mag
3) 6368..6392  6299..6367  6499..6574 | -0.02 mag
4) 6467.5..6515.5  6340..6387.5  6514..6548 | 0.01 mag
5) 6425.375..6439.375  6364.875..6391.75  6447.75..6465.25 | 0.02 mag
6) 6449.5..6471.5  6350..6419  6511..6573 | -0.02 mag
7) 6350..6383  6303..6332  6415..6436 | -0.03 mag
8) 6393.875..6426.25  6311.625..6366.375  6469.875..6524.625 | 0.00 mag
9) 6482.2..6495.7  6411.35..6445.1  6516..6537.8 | 0.01 mag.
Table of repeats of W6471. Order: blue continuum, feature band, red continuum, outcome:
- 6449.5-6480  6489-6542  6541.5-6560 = -1.4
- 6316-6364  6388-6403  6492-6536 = 0.1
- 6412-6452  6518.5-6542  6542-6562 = -1.6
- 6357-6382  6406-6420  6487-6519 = 0.0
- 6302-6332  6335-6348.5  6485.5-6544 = 0.1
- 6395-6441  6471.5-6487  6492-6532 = 0.2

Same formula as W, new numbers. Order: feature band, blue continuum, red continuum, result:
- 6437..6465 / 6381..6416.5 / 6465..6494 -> -0.01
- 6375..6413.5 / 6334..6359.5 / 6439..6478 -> -0.01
